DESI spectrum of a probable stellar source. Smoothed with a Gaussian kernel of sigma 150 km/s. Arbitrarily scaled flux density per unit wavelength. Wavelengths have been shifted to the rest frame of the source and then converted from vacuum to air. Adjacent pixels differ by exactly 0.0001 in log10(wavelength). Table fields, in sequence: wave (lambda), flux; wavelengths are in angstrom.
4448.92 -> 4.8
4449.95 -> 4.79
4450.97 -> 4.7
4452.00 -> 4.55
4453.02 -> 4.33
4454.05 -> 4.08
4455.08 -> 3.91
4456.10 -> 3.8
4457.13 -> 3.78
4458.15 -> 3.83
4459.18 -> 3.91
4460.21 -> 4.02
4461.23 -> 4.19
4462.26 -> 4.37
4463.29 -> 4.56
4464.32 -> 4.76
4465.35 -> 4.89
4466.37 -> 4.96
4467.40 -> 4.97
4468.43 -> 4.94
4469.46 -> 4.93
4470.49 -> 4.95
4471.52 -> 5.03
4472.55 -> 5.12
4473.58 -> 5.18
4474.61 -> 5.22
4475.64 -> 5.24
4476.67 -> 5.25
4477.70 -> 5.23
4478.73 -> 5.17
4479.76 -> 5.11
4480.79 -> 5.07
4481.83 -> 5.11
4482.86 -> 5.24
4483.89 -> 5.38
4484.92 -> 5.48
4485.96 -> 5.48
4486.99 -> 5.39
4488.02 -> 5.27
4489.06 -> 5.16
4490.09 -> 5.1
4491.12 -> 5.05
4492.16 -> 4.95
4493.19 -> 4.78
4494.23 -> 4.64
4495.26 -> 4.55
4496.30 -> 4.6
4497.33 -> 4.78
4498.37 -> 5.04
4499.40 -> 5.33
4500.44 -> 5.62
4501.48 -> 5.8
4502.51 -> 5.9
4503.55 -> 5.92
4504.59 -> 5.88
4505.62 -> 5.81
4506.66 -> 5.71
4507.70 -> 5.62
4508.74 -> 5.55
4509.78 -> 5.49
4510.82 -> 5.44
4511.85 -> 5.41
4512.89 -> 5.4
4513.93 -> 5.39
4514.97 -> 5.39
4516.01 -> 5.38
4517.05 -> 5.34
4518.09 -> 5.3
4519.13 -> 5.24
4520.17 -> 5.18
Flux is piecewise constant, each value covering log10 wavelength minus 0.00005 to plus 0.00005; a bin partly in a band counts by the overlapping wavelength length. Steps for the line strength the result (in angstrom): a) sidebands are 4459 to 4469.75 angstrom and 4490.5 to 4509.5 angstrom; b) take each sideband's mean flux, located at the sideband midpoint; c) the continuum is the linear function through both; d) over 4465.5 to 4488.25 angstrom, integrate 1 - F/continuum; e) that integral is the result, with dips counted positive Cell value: -1.5 angstrom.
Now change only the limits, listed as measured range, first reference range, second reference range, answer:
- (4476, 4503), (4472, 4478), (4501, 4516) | 1.1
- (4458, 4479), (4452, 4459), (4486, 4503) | -2.0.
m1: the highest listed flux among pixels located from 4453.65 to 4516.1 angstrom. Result 5.92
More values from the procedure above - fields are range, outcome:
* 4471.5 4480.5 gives 5.25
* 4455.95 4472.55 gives 5.12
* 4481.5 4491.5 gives 5.48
